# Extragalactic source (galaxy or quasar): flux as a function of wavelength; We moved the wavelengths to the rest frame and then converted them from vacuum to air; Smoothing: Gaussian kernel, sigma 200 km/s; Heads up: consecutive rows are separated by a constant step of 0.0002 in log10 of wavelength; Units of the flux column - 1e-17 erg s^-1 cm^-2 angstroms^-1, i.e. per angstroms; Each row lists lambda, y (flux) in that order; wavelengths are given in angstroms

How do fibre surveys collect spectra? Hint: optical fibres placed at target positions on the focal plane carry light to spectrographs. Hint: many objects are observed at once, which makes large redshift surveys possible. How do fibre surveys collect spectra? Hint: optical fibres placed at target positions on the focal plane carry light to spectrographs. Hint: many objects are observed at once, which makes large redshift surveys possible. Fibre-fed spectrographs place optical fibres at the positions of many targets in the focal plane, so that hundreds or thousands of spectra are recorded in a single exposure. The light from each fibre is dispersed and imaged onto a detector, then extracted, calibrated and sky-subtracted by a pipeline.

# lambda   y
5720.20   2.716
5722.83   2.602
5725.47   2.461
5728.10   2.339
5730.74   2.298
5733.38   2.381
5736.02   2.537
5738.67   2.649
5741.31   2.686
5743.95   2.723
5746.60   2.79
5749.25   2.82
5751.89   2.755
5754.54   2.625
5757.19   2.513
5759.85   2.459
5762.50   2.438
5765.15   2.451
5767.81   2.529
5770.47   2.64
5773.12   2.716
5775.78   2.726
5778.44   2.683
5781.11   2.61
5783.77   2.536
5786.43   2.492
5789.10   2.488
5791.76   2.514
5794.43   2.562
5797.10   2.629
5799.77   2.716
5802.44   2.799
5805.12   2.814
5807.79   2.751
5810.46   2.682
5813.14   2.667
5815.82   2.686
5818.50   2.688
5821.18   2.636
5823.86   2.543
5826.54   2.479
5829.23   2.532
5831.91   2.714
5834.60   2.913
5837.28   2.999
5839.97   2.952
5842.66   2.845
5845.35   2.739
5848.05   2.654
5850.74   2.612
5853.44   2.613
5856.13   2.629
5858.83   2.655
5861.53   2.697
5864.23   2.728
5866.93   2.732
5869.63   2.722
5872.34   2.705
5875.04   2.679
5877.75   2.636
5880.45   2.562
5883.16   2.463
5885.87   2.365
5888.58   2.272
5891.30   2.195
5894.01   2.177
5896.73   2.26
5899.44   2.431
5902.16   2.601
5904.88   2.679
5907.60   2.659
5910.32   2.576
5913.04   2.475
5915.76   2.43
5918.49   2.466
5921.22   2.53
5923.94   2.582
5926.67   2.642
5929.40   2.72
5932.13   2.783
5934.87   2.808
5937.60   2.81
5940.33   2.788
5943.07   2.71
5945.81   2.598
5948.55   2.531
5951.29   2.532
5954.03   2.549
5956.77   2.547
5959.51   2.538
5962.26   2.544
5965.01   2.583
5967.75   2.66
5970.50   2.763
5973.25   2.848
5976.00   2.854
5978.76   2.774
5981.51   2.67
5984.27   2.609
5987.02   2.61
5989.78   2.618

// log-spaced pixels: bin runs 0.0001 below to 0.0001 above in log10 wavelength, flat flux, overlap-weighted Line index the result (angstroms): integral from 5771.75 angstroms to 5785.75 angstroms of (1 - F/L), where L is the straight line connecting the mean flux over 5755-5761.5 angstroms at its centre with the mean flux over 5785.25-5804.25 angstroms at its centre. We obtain -0.5 angstroms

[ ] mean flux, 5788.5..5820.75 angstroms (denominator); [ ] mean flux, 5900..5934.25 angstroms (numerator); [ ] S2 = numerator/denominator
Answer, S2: 0.97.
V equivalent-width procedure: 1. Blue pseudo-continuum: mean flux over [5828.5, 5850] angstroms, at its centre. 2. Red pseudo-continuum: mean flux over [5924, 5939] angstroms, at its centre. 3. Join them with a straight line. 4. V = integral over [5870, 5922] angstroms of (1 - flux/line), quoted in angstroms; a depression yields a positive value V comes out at 5.17 angstroms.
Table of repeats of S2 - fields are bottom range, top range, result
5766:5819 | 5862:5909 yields 0.95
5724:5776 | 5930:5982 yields 1.04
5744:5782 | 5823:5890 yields 1.01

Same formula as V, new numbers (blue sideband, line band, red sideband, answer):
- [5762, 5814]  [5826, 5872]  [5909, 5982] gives -1.6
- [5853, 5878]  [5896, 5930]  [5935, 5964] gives 1.4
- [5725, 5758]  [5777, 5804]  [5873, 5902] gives -0.8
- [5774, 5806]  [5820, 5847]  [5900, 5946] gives -1.1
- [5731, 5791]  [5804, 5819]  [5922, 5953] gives -0.5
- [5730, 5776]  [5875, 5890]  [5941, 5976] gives 0.8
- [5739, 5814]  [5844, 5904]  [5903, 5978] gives 1.9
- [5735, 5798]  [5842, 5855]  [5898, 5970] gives -0.4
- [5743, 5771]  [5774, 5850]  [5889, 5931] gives -3.4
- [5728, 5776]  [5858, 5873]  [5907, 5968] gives -0.6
